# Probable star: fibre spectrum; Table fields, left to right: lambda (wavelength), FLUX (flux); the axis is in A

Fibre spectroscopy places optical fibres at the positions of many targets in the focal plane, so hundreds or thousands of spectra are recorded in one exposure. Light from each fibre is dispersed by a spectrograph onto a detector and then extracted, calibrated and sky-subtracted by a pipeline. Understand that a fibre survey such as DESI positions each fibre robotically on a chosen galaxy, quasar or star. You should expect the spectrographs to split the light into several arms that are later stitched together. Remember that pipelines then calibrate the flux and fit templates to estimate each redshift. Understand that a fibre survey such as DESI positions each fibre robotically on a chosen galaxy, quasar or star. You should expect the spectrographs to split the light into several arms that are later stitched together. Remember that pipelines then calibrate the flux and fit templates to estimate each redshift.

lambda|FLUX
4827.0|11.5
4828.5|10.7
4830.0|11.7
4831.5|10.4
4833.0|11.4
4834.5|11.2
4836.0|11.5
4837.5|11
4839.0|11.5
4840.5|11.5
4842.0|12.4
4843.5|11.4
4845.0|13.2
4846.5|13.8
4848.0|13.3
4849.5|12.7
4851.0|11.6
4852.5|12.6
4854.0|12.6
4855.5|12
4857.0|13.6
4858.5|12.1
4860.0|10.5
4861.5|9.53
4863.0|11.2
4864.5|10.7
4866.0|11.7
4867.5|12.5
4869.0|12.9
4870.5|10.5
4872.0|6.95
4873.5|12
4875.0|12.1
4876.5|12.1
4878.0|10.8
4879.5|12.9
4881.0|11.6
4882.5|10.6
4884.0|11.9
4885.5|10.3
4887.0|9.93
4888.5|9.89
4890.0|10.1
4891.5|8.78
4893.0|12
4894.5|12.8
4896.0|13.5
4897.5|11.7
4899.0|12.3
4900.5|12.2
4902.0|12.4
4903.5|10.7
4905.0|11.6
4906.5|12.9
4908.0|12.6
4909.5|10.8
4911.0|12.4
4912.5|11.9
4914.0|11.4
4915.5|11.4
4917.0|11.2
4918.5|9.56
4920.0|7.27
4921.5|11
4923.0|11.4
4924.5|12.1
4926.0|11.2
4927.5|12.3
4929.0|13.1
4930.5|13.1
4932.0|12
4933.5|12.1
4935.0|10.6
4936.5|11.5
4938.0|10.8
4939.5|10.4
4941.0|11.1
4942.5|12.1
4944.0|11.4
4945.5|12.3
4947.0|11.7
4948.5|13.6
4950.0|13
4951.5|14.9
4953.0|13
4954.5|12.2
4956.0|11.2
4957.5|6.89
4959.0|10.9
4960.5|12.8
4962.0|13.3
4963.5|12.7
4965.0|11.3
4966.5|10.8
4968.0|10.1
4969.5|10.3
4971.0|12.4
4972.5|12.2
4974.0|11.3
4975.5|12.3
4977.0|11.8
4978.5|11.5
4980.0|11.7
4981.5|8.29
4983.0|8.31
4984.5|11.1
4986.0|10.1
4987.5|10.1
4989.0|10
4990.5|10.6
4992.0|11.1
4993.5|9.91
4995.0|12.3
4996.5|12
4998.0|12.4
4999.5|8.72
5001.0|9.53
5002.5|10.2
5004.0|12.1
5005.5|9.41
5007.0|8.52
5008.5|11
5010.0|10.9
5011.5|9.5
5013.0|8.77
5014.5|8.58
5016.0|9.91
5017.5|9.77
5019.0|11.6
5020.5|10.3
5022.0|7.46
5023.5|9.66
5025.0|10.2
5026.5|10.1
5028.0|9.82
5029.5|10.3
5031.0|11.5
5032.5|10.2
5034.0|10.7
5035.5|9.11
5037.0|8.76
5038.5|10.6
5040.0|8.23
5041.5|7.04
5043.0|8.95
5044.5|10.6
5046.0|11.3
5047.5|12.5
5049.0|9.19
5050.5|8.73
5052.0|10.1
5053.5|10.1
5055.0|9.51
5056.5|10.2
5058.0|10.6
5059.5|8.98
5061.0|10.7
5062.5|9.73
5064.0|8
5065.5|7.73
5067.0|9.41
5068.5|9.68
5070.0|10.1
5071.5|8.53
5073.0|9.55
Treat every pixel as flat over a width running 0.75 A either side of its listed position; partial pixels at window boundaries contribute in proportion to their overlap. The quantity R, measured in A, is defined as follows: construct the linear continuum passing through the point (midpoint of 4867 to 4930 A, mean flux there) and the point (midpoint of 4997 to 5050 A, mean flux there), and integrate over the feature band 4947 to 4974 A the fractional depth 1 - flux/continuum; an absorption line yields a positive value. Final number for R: -2.98 A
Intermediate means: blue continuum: 11.4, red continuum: 9.93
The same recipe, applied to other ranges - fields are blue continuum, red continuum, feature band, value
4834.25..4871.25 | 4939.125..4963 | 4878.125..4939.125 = 2.6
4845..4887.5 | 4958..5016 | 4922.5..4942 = -0.9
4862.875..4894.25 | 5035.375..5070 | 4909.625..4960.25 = -4.7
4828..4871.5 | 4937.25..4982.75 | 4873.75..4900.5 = 0.7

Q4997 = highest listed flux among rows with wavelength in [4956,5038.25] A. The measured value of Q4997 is 13.3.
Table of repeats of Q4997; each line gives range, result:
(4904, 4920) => 12.9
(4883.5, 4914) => 13.5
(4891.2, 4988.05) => 14.9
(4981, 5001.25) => 12.4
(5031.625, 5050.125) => 12.5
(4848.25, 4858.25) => 13.6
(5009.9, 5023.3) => 11.6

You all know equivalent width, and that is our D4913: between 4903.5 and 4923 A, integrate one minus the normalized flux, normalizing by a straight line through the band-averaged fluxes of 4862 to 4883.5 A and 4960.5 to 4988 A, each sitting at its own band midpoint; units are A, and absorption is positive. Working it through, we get 0.15 A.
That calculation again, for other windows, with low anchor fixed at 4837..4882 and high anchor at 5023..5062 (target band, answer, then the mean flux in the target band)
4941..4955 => -2.2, 12.6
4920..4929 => -0.2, 11.4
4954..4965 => -0.7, 11.4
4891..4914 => -1.2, 11.9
